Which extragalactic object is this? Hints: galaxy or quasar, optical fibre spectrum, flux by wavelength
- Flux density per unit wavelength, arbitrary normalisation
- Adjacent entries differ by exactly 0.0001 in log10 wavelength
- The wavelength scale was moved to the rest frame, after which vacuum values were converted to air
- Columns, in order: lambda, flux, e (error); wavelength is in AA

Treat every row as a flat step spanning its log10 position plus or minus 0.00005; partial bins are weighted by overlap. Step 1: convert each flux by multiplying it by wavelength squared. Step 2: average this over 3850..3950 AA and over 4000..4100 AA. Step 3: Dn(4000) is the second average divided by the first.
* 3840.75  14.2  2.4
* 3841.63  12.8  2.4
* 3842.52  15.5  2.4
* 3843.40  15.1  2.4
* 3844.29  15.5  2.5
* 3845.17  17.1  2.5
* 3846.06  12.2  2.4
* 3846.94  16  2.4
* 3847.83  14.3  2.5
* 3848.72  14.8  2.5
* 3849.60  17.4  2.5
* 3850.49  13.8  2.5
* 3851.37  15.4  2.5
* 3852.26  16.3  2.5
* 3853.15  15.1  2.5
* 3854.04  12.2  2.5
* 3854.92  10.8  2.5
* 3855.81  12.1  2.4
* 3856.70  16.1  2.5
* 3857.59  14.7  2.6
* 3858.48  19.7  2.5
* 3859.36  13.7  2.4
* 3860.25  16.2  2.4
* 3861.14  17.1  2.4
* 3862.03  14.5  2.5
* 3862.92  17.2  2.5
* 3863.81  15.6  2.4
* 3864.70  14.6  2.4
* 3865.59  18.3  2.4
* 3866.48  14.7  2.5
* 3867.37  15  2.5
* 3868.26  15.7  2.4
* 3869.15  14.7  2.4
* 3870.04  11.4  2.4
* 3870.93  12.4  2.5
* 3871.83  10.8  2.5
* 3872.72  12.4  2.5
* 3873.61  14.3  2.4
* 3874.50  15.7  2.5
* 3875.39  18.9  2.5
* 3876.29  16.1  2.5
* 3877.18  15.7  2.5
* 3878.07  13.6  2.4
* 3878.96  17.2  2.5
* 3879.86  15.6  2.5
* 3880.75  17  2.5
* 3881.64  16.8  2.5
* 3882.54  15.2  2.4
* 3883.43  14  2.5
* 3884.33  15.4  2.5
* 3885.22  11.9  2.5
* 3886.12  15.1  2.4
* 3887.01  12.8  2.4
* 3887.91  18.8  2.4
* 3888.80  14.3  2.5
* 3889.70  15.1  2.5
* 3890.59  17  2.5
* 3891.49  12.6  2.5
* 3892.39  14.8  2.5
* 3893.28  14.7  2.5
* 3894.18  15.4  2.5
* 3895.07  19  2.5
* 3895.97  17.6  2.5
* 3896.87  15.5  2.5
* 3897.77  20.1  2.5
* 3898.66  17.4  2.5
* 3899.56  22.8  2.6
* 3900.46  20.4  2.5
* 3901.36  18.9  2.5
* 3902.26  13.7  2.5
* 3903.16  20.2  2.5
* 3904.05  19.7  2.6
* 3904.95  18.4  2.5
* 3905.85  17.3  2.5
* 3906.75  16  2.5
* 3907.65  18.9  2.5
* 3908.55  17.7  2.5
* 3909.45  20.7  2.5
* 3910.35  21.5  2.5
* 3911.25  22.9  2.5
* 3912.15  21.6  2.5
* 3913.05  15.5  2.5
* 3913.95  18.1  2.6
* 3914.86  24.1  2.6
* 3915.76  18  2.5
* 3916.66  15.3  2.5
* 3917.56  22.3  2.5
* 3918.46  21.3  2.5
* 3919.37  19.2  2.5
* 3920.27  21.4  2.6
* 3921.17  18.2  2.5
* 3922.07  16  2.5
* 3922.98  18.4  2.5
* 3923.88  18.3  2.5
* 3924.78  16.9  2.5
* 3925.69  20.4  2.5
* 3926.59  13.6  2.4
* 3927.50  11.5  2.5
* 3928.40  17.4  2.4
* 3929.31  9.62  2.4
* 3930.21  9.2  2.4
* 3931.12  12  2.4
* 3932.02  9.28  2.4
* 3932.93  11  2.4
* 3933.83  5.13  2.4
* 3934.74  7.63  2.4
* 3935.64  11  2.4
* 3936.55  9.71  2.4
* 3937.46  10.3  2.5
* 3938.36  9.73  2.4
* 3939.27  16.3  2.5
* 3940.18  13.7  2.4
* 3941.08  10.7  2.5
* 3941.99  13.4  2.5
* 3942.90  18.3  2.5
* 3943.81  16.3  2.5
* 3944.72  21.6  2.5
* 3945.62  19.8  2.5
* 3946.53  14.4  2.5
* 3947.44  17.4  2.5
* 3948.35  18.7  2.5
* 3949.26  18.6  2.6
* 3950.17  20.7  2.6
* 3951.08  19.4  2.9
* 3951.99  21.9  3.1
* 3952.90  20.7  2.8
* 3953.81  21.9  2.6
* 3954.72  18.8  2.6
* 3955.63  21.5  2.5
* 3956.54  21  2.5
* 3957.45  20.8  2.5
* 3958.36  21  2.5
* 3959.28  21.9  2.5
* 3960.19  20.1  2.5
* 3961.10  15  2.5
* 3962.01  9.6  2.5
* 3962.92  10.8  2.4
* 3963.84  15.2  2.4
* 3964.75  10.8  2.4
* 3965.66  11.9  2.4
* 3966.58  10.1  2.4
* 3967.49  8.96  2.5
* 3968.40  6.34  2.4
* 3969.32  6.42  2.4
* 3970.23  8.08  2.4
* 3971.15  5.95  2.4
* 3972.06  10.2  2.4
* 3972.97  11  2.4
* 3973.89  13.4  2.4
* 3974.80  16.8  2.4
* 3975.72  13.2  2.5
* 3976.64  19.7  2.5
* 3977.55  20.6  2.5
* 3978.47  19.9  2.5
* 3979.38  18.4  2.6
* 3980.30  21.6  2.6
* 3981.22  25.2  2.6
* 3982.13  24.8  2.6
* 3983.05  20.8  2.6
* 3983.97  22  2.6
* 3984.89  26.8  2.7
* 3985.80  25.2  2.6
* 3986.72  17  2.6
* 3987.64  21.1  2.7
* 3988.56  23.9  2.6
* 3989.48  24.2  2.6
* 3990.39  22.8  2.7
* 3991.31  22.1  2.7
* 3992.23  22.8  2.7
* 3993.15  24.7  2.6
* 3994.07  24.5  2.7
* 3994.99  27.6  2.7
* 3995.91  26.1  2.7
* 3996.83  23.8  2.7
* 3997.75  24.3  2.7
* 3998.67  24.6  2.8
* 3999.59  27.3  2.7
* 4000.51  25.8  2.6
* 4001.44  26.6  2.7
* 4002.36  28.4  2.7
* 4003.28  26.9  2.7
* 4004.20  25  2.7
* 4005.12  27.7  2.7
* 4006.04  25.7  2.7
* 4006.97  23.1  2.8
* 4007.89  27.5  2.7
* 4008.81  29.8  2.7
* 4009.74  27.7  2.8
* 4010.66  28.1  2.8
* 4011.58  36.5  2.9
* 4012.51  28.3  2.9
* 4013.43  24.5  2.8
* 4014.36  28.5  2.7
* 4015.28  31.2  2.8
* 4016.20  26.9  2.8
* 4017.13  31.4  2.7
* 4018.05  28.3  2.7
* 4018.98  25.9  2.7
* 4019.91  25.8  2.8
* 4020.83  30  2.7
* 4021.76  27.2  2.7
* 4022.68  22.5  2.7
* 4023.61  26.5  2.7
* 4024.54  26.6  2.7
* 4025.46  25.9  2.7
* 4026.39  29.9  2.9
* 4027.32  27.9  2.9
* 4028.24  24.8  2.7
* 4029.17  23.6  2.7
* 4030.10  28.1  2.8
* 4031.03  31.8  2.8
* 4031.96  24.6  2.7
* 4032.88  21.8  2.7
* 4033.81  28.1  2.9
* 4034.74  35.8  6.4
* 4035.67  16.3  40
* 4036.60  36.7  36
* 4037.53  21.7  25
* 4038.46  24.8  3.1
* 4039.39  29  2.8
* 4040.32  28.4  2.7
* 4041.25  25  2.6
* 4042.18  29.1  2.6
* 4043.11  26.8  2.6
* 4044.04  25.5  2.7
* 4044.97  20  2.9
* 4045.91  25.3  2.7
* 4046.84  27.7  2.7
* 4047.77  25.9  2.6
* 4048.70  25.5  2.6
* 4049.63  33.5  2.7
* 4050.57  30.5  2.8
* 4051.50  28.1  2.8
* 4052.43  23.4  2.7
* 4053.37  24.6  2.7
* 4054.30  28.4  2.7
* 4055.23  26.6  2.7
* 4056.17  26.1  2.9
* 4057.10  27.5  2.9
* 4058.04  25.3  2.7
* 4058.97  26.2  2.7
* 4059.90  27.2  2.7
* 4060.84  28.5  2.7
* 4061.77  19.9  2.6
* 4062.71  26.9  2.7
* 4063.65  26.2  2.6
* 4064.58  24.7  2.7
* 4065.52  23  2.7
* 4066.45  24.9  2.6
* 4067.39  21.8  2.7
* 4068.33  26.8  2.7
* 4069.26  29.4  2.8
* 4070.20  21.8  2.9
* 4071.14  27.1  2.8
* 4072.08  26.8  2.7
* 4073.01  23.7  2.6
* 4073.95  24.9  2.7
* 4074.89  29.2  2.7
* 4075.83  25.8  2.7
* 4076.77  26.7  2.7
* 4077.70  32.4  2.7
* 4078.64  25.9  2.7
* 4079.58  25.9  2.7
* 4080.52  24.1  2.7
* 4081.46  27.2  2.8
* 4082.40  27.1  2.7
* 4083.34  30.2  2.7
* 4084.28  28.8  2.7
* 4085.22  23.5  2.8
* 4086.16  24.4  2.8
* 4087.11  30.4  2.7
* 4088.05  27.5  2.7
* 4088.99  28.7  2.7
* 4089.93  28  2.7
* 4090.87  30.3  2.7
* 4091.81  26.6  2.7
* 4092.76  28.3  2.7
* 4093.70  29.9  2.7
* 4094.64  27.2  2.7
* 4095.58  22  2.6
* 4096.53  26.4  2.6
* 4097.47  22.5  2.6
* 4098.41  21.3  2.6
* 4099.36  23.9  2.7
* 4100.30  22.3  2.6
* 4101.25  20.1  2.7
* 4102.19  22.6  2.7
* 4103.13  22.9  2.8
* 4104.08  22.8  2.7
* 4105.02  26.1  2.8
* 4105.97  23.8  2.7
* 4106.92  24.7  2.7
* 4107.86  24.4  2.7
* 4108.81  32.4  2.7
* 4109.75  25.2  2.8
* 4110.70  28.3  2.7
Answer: 1.82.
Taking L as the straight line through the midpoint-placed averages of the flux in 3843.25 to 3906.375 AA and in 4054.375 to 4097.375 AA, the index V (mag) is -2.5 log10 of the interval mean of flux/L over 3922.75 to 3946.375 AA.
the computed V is 0.37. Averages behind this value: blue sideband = 15.7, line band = 13.5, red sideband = 26.5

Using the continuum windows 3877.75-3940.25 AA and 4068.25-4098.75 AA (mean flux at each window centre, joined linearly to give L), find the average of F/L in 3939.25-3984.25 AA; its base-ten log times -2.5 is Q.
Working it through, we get 0.17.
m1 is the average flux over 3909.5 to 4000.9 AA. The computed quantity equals 17.6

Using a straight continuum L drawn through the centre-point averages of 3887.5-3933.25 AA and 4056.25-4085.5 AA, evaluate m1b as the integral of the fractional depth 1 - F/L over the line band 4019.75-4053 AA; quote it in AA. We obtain -3.5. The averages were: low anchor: 17.3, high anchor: 26.1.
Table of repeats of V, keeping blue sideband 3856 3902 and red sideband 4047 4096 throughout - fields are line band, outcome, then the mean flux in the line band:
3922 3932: 0.26 mag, 14.6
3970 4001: 0.05 mag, 20.9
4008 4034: -0.16 mag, 27.6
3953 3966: 0.17 mag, 17.3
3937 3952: 0.19 mag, 16.4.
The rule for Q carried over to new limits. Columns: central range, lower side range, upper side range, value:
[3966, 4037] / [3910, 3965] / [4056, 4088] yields -0.104 mag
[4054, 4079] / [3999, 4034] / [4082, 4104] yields 0.010 mag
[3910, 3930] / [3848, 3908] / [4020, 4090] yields 0.009 mag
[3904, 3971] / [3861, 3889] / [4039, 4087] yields 0.168 mag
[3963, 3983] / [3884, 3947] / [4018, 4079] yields 0.405 mag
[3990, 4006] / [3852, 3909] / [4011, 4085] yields -0.082 mag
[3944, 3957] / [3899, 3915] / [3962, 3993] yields -0.110 mag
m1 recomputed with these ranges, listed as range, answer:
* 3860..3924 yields 16.9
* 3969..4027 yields 23.6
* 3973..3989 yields 20.3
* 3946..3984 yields 16.5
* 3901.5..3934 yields 17.1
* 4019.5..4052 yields 26.9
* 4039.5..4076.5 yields 26.1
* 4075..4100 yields 26.7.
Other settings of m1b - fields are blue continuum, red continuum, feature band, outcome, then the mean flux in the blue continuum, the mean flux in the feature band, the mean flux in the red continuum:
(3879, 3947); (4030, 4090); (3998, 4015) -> -3.40 AA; 16.2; 27.3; 26.6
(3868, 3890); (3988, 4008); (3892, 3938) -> 3.01 AA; 14.8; 16.6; 25.2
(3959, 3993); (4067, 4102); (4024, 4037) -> -3.41 AA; 16.9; 27.2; 26.2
